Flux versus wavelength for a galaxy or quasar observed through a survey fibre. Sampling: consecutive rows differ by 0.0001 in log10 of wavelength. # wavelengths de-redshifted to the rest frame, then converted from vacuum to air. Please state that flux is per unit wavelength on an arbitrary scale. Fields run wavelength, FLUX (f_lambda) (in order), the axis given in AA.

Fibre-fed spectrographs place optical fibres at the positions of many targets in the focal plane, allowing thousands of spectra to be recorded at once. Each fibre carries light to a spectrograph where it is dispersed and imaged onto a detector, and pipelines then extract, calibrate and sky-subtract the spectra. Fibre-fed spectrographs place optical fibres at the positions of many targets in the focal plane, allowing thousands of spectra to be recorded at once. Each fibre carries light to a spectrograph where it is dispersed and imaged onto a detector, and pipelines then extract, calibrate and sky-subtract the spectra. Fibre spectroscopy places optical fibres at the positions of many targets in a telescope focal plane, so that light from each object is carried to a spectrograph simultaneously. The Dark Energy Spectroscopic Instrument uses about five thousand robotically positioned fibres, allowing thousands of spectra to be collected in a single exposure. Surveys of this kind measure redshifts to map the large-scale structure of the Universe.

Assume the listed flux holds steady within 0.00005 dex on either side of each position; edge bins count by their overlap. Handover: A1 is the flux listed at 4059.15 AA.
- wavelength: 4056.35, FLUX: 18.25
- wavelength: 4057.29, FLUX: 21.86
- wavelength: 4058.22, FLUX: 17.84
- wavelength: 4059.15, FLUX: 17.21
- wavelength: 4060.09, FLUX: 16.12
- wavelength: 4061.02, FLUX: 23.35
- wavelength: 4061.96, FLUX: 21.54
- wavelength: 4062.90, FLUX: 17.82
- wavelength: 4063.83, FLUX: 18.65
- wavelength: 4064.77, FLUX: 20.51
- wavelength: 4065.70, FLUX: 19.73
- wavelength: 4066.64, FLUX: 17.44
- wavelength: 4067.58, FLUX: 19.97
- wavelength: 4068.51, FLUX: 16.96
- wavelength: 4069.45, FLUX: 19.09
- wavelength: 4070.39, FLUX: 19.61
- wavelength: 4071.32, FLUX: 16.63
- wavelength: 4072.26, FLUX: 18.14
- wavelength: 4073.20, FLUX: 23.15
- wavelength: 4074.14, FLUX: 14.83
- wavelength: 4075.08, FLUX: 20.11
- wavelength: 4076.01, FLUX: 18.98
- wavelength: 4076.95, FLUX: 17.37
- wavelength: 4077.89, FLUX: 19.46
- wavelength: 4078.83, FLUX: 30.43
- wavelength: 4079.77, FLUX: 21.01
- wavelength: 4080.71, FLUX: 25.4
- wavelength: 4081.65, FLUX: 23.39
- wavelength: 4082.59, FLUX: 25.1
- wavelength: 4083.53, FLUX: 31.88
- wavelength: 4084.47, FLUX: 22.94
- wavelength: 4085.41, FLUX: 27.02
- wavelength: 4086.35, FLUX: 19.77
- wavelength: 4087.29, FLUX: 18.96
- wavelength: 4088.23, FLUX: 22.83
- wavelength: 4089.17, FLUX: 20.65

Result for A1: 17.21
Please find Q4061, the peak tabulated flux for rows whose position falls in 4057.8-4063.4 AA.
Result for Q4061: 23.35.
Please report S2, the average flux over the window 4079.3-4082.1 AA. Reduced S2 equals 23.3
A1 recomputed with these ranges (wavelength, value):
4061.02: 23.35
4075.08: 20.11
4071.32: 16.63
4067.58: 19.97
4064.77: 20.51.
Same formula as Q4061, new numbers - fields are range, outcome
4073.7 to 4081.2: 30.43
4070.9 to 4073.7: 23.15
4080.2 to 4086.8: 31.88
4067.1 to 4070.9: 19.97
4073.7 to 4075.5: 20.11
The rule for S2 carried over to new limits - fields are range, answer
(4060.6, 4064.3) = 20.3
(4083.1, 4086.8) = 25.4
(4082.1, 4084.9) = 26.7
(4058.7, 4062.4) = 19.5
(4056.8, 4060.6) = 18.3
